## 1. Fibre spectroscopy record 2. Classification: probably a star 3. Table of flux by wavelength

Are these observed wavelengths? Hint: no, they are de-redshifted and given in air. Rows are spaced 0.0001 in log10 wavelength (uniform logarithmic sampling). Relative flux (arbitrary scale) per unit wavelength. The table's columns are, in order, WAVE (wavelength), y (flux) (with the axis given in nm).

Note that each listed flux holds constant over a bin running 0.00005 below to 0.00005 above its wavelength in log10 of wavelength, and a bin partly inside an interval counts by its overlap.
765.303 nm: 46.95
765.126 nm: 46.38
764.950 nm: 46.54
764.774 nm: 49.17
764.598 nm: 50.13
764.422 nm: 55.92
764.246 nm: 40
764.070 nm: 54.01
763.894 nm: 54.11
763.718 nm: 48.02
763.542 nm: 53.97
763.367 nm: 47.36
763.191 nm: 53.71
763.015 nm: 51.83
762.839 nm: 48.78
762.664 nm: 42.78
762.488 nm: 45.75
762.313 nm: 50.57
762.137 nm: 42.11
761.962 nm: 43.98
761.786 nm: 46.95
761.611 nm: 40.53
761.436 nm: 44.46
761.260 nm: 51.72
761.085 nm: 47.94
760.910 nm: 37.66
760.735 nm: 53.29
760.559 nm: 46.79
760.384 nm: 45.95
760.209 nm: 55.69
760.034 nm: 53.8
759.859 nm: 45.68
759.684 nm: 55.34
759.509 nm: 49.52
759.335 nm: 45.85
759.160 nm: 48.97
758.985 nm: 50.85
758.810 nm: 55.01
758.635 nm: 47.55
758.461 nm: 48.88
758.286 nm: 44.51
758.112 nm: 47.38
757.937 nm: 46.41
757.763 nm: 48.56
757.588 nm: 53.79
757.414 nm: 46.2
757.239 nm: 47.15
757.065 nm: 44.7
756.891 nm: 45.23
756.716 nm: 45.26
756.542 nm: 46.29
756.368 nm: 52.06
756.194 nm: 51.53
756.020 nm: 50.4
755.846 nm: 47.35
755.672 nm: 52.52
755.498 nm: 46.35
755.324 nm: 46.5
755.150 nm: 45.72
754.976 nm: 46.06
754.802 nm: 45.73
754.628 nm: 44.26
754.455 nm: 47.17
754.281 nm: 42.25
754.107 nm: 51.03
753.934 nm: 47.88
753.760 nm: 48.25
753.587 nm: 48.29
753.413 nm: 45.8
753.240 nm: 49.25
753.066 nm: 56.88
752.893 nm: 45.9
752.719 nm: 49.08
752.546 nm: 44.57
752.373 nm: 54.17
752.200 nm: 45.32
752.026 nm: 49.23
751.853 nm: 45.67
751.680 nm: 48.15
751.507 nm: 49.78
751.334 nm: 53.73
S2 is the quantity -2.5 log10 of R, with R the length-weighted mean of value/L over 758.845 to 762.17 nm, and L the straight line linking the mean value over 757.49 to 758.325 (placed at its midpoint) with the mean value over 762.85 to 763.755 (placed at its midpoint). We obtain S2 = 0.04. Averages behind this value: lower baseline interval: 48.3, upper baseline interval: 50.9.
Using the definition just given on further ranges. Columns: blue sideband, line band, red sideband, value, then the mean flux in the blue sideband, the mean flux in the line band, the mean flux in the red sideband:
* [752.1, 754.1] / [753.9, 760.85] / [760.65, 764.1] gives 0.00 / 48.8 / 48.4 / 47.9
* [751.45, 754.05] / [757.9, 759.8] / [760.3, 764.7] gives -0.02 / 48.6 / 49.1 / 47.9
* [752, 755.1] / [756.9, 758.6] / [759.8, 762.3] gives 0.00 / 47.8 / 47.4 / 47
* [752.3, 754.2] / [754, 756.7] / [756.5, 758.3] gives 0.01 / 49.1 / 47.6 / 47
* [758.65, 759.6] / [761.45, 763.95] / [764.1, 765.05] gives 0.03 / 49.9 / 47.7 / 48.7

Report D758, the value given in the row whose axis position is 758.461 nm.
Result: 48.88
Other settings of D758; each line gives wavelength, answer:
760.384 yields 45.95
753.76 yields 48.25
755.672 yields 52.52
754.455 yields 47.17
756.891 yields 45.23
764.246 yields 40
